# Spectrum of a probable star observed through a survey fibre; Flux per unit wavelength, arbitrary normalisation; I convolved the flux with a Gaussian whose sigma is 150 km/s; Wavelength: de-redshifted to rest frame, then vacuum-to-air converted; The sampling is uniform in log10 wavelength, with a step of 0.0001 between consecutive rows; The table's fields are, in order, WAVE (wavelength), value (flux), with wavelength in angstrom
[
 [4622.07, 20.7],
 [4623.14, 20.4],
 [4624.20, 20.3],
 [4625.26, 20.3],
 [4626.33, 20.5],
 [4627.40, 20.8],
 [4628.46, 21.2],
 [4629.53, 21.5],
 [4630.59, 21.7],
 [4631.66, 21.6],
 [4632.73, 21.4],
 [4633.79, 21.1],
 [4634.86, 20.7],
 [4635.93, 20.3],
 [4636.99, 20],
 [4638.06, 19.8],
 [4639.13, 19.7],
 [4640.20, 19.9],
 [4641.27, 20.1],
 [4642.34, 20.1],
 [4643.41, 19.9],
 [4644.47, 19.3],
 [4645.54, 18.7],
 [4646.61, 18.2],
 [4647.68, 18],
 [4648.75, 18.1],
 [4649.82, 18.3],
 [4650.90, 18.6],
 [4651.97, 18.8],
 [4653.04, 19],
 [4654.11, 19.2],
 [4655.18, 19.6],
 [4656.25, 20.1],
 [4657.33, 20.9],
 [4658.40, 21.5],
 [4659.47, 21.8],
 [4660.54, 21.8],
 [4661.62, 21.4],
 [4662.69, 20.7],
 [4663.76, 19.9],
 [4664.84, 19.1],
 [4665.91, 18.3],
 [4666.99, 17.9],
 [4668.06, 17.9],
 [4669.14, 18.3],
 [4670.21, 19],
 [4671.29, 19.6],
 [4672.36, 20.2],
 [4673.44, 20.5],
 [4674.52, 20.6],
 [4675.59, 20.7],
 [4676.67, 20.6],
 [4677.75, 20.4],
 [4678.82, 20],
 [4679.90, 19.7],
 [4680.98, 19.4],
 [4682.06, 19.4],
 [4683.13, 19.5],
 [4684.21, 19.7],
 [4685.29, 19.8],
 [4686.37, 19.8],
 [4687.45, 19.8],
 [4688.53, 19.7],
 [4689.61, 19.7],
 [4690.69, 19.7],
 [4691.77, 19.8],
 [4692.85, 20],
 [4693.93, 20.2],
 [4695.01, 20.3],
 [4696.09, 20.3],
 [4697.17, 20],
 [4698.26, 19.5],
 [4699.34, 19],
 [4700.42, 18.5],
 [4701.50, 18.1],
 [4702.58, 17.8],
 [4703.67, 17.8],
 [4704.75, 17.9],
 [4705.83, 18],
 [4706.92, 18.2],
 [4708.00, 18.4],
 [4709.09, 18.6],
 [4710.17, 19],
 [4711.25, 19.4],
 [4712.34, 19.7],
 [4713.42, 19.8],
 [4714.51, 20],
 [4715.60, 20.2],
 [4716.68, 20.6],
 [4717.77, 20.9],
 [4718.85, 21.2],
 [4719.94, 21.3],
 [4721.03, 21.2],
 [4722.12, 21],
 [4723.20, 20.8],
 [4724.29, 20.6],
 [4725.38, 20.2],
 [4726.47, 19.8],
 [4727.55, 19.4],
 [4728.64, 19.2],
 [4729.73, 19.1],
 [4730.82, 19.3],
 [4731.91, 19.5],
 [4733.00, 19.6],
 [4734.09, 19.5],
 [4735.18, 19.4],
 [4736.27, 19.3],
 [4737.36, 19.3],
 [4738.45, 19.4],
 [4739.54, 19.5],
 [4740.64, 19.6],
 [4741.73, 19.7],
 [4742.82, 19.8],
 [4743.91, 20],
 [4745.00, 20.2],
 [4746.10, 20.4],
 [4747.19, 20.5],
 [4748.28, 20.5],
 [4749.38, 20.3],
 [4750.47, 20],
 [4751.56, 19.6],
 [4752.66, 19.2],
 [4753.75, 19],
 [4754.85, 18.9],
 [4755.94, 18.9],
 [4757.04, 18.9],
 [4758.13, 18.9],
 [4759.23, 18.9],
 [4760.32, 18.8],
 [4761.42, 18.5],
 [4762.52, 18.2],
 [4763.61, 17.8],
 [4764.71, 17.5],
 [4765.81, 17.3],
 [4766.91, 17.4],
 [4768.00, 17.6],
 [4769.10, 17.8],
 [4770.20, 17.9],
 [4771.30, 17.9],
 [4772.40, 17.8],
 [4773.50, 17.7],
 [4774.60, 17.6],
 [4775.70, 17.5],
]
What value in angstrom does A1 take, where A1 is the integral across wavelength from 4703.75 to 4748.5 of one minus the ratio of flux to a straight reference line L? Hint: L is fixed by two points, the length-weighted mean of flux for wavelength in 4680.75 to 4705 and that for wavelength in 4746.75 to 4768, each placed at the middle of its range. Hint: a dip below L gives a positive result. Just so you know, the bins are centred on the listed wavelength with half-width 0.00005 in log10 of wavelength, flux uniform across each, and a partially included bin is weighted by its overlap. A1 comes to -1.4 angstrom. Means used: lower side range 19.4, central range 19.7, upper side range 18.9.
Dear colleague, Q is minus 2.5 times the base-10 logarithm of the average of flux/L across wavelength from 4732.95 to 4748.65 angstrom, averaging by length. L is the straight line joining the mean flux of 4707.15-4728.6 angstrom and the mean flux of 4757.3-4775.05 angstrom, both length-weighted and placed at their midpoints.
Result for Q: -0.04 mag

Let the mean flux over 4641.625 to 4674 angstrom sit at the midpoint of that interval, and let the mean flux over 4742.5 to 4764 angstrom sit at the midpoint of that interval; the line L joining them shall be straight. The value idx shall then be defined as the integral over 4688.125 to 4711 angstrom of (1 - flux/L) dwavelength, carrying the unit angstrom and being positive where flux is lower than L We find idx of 0.4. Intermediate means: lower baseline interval 19.5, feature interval 19.1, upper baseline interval 19.4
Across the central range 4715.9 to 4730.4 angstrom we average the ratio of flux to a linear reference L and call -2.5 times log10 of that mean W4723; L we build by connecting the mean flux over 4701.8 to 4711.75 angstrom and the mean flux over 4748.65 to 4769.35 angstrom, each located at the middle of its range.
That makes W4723 -0.11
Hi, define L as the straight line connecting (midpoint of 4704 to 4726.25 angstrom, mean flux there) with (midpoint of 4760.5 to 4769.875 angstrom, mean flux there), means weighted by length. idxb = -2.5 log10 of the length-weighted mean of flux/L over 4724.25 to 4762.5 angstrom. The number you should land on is -0.05 mag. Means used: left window 19.8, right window 17.8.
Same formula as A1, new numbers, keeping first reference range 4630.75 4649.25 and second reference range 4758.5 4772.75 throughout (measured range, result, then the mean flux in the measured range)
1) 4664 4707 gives -0.5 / 19.4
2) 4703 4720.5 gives -0.6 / 19.4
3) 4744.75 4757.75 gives -1.1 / 19.7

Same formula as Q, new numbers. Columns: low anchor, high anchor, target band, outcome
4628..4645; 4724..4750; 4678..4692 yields 0.02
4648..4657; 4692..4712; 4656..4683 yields -0.06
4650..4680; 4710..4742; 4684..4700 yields 0.00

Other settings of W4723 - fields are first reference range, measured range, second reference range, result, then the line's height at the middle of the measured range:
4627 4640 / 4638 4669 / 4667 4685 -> 0.04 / 20.3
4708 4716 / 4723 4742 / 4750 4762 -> -0.02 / 19.2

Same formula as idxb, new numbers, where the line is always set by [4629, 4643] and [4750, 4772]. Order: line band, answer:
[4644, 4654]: 0.10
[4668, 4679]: 0.00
